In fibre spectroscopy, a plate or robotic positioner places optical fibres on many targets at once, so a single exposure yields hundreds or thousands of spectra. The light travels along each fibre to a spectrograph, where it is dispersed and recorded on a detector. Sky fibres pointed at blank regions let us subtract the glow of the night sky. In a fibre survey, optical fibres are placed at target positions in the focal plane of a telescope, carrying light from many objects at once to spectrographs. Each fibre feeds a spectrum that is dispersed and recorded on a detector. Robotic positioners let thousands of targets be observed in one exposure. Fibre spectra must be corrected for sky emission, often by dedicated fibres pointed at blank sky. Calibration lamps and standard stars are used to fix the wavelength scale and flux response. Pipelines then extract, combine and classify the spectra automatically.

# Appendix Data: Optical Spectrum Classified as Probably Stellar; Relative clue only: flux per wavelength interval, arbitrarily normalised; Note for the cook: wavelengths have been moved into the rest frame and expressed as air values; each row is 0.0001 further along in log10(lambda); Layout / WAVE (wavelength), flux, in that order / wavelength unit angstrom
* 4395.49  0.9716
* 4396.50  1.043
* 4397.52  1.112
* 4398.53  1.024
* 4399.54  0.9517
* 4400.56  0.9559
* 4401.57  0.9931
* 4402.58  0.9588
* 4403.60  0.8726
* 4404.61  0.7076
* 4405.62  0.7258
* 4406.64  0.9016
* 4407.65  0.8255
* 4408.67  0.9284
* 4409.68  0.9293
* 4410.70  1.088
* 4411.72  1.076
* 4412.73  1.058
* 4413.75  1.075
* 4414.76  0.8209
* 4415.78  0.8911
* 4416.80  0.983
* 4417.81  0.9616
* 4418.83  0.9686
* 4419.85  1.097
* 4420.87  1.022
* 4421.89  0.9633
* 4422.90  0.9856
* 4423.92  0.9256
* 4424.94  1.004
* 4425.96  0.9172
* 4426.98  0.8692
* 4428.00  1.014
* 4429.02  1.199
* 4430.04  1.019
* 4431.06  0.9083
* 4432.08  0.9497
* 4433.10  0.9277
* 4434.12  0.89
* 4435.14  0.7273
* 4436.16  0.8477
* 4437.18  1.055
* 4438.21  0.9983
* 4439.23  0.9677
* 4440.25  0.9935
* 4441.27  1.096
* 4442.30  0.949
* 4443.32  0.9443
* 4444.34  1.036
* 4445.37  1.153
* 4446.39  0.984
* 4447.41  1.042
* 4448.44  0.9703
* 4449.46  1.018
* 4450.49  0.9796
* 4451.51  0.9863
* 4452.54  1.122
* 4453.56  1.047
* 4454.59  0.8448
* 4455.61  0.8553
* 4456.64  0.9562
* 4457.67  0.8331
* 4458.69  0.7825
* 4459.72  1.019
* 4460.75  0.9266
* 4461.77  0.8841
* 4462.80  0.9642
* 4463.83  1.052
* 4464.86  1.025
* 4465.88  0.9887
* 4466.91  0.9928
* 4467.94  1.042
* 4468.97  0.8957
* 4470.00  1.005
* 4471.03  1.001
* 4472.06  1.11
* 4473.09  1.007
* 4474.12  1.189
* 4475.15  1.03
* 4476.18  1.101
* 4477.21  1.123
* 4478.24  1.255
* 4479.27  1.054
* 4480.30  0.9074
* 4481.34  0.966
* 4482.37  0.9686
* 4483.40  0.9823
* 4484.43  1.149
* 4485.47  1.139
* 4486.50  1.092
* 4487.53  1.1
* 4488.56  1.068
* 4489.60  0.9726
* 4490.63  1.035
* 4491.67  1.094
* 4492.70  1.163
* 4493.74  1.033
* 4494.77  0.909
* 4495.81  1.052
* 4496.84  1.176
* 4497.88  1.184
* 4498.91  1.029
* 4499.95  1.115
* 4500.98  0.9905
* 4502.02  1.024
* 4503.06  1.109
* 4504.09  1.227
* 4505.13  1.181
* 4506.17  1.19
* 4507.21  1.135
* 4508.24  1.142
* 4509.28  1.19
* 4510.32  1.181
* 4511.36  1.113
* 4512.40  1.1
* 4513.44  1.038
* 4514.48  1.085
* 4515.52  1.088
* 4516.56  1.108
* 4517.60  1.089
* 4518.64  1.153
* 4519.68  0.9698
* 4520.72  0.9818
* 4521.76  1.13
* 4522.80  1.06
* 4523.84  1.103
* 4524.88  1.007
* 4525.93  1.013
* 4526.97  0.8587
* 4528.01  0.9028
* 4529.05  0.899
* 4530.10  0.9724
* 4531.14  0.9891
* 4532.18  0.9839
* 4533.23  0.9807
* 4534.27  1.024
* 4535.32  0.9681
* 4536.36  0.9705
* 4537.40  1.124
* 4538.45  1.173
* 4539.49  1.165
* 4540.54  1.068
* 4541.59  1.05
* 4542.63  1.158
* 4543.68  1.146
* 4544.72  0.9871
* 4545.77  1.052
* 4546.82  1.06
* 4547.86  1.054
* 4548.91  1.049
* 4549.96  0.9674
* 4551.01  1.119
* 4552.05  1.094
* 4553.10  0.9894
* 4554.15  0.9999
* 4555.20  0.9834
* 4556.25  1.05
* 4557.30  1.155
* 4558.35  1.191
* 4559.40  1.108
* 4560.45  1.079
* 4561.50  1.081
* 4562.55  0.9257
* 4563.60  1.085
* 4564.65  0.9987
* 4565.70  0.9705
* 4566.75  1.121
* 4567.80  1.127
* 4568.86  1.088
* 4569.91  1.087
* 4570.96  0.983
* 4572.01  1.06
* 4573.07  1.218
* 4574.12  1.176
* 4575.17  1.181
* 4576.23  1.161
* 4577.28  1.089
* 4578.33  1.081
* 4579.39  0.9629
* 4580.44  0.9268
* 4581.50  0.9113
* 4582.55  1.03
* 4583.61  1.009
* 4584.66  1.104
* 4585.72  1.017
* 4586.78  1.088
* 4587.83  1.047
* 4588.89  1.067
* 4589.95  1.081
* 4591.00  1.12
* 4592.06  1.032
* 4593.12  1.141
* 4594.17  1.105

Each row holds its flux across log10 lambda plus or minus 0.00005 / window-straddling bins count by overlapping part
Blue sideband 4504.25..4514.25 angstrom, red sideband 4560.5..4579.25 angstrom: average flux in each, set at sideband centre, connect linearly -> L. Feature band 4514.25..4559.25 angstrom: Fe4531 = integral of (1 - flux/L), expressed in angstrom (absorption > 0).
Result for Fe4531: 2.7 angstrom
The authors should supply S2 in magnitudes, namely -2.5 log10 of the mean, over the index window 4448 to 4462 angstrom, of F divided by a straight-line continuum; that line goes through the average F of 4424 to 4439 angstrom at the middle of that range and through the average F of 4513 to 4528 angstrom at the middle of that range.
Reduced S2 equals 0.03 mag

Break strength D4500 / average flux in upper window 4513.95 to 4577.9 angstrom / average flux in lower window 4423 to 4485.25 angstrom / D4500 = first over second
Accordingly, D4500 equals 1.07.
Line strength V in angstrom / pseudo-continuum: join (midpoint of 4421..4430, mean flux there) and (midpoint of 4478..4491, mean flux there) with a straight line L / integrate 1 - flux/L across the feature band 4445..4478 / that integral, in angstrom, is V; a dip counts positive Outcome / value 0.84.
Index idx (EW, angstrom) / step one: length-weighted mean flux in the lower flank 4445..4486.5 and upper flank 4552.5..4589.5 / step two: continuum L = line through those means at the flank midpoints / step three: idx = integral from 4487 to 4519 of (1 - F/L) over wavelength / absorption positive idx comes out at -2.2 angstrom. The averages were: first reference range 1.01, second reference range 1.06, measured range 1.1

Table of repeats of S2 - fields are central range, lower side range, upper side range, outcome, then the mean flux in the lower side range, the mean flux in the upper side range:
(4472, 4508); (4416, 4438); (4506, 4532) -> -0.06 mag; 0.963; 1.06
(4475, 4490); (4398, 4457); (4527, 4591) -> -0.06 mag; 0.965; 1.05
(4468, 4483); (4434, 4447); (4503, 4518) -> 0.01 mag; 0.976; 1.13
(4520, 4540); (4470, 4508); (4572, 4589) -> 0.06 mag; 1.08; 1.07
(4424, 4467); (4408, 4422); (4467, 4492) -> 0.05 mag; 0.988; 1.05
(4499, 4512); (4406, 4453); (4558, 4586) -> -0.11 mag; 0.979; 1.07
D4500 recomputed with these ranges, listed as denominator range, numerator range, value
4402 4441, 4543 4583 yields 1.12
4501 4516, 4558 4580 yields 0.96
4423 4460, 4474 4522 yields 1.12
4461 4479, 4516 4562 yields 1.01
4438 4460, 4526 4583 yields 1.07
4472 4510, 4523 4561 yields 0.96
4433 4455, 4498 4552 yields 1.08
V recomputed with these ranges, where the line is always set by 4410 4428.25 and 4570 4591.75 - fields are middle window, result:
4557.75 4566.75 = 0.0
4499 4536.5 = -0.9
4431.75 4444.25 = 0.6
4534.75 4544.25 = -0.4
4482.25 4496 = -0.5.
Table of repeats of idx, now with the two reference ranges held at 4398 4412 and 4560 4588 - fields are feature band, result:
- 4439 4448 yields -0.6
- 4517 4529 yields 0.0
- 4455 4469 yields 0.3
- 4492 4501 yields -0.7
